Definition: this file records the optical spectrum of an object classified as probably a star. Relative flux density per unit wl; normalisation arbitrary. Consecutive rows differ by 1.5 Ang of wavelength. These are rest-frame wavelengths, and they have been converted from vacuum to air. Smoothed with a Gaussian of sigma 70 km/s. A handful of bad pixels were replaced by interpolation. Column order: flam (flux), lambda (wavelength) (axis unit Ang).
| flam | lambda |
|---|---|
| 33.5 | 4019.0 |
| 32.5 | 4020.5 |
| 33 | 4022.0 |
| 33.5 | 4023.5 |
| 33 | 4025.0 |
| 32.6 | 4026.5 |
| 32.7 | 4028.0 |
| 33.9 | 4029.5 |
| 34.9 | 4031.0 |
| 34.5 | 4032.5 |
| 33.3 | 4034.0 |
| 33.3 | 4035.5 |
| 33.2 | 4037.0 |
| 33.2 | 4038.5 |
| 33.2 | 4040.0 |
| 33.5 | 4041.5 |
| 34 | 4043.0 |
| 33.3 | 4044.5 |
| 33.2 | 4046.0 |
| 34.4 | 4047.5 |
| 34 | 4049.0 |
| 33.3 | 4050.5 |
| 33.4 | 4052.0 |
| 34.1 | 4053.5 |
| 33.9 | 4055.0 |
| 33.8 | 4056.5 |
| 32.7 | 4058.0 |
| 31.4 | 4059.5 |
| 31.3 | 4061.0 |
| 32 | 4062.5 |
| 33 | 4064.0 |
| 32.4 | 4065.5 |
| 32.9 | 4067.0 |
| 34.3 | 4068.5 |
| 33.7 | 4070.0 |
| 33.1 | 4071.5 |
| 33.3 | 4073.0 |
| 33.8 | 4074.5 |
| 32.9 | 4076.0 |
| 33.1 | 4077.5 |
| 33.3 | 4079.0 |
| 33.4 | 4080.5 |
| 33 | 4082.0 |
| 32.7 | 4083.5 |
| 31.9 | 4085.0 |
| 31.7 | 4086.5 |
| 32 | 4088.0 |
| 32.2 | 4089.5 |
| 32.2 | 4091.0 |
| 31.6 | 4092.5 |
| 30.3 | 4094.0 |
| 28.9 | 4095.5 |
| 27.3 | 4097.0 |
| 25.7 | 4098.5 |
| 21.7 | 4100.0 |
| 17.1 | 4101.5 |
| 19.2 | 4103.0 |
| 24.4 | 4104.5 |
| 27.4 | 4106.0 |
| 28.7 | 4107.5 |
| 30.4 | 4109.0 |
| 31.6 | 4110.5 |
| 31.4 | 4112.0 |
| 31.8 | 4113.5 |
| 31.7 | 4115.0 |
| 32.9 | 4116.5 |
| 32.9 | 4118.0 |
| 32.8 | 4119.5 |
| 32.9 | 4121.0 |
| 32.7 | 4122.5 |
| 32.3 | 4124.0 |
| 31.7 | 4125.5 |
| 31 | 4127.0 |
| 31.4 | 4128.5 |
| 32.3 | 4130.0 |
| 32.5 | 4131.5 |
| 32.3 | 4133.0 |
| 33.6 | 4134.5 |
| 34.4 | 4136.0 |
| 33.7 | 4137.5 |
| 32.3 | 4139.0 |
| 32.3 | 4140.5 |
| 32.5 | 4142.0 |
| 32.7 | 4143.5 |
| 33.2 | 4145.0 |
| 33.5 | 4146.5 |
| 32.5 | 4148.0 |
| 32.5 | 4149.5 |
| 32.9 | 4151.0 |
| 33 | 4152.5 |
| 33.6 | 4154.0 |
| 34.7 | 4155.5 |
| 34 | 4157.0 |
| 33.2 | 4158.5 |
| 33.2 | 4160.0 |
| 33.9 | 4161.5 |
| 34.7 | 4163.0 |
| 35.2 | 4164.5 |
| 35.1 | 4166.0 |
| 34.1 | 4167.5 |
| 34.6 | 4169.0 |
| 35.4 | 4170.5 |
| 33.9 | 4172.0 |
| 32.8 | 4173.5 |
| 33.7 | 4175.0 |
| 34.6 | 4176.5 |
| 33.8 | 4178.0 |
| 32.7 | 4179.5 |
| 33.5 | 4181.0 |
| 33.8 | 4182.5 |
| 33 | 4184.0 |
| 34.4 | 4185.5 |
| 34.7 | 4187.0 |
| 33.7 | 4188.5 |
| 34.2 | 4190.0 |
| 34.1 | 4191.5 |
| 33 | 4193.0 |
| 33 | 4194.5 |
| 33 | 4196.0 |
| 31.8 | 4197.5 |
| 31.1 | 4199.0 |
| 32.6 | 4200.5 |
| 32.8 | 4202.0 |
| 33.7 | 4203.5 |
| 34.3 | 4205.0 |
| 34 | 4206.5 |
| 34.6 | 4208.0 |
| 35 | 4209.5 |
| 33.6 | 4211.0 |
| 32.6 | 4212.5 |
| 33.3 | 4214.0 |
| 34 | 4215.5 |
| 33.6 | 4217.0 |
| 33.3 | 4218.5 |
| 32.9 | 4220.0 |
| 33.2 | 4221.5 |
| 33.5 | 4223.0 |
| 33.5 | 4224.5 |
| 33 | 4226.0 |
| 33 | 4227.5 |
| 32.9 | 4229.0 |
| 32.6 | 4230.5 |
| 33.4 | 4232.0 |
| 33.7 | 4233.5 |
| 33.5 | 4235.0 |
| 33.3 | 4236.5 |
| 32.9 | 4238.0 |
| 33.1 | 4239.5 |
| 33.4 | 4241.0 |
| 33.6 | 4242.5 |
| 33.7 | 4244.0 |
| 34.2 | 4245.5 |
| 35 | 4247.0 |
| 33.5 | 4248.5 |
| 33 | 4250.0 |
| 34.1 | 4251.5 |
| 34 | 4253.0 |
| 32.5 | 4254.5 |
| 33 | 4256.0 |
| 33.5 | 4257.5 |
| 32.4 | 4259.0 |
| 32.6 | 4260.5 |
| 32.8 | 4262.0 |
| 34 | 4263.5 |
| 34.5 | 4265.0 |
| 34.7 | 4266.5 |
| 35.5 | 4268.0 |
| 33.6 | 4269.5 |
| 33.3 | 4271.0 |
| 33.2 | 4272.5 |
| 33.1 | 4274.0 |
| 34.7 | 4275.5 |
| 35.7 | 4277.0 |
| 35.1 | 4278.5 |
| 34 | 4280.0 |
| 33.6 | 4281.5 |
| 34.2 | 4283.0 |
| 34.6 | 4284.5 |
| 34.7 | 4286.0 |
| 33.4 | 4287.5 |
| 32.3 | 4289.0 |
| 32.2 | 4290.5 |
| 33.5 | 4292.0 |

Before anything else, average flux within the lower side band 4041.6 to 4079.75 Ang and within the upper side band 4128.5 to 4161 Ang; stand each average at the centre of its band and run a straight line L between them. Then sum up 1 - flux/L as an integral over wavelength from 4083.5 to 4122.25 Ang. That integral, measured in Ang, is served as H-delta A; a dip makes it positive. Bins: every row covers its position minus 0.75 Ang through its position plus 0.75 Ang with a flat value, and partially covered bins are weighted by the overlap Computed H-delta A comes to 4.4 Ang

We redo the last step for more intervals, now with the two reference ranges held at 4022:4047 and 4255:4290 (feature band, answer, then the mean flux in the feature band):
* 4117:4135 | 0.66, 32.4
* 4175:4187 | -0.02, 33.8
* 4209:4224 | 0.12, 33.5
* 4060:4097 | 1.30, 32.3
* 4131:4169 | 0.20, 33.5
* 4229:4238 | 0.14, 33.2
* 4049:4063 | 0.22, 33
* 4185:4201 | 0.22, 33.2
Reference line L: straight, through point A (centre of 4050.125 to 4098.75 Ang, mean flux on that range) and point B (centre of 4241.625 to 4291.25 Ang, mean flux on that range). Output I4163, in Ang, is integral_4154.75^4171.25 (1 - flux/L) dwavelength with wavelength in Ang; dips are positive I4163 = -0.7 Ang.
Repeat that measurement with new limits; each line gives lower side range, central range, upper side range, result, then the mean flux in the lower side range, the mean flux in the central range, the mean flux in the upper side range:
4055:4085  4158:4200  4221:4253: -0.56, 33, 33.7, 33.4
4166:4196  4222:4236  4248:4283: 0.24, 33.9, 33.2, 33.8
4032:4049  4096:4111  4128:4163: 3.60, 33.6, 25.3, 33.1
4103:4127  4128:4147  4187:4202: -0.91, 30.7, 32.8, 33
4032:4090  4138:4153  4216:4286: 0.27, 33.1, 32.8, 33.6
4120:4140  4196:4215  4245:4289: -0.01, 32.5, 33.3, 33.9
